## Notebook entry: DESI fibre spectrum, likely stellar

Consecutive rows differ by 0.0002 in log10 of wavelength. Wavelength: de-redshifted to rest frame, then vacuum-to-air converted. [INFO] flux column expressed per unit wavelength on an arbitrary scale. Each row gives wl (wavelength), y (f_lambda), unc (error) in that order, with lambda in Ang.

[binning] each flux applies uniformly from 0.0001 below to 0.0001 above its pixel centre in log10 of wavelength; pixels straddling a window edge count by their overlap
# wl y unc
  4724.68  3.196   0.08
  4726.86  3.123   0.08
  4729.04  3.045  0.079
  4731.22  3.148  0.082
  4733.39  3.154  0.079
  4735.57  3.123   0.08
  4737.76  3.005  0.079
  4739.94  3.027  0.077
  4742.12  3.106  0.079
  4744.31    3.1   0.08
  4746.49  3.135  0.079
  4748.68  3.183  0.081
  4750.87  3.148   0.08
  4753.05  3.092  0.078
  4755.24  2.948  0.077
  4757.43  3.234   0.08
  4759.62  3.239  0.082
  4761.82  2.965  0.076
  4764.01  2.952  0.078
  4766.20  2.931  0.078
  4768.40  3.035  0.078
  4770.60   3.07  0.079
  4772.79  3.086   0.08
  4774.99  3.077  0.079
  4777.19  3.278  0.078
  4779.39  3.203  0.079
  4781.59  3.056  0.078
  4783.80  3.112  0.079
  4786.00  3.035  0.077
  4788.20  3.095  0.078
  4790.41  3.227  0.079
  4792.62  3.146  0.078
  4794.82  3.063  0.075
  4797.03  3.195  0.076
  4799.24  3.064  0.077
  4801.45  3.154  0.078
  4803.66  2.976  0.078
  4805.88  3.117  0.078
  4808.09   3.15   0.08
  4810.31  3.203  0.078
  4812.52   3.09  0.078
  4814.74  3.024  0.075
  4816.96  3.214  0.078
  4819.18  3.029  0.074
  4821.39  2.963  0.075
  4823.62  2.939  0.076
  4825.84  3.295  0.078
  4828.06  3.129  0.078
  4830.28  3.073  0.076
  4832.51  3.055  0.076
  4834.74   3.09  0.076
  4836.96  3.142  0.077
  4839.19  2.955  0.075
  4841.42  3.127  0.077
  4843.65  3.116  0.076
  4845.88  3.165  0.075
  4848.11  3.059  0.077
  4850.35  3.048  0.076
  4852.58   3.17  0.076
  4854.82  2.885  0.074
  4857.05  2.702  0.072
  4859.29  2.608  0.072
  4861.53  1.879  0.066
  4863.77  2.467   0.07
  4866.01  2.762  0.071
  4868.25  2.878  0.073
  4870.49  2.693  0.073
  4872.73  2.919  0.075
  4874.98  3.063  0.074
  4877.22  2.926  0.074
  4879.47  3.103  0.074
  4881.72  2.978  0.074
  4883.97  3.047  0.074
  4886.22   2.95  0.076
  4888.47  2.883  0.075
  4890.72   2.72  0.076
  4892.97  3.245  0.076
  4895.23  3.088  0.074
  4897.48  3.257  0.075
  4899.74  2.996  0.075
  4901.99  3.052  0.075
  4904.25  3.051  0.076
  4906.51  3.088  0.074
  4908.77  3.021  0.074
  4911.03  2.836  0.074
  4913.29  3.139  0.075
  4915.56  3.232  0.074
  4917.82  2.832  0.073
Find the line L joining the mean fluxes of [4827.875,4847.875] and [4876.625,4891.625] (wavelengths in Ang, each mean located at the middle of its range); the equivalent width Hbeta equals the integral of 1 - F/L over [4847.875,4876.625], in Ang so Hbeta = 2.3 Ang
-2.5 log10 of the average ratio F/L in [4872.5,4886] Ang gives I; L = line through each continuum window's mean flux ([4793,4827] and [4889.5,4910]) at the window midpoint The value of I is 0.02 mag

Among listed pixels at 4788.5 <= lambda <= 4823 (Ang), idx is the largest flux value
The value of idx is 3.227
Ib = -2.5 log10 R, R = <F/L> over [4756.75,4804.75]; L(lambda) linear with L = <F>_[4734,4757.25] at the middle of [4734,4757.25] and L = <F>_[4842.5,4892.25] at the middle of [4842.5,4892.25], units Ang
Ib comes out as -0.025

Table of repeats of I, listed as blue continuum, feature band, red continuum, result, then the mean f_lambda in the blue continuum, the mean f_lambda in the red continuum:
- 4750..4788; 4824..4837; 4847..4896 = -0.06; 3.09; 2.87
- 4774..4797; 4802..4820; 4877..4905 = 0.00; 3.13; 3.03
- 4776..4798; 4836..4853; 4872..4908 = -0.01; 3.14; 3.02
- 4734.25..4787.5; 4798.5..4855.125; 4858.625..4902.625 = -0.04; 3.09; 2.88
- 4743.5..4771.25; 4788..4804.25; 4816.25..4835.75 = -0.01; 3.08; 3.08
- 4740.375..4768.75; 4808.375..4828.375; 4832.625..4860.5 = -0.03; 3.08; 3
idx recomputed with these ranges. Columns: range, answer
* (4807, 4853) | 3.295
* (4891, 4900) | 3.257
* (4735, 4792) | 3.278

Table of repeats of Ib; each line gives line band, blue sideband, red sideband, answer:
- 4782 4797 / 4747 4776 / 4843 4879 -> -0.039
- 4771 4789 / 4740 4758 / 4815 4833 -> -0.006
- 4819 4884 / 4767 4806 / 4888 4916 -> 0.049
